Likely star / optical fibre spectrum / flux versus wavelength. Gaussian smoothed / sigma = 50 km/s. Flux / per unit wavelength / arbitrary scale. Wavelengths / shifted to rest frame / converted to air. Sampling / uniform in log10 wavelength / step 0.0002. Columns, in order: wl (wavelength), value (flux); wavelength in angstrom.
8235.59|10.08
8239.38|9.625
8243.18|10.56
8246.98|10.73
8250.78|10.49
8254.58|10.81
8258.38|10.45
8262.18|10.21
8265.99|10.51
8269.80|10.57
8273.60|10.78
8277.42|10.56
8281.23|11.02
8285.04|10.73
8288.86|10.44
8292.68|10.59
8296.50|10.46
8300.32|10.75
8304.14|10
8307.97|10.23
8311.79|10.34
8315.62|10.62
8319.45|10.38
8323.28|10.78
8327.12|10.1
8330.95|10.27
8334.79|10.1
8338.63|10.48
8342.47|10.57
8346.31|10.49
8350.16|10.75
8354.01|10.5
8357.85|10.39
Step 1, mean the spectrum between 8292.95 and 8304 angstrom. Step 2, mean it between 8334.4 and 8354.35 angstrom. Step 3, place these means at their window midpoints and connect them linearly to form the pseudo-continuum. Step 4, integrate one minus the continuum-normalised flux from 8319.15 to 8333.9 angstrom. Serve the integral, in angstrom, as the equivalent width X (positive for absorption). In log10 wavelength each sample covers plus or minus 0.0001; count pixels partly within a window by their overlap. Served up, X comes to 0.2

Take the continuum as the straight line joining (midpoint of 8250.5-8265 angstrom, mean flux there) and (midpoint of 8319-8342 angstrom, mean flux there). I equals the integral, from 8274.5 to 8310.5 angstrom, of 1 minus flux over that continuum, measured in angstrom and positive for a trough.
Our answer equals -0.4 angstrom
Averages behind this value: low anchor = 10.5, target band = 10.5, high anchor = 10.4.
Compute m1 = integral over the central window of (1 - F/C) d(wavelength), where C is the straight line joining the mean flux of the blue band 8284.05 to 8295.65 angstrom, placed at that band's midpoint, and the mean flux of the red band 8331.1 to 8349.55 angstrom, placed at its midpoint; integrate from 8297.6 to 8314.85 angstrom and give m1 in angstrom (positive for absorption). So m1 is 0.3 angstrom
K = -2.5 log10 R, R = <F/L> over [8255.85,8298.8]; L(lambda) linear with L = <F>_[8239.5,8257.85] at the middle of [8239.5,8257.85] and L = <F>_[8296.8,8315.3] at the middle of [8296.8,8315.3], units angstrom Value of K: -0.01 mag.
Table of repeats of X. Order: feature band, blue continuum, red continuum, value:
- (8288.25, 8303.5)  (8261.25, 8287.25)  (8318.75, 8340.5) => 0.0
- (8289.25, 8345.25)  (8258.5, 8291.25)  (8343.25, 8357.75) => 0.9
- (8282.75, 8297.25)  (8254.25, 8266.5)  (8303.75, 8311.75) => -0.4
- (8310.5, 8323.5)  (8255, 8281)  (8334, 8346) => 0.0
